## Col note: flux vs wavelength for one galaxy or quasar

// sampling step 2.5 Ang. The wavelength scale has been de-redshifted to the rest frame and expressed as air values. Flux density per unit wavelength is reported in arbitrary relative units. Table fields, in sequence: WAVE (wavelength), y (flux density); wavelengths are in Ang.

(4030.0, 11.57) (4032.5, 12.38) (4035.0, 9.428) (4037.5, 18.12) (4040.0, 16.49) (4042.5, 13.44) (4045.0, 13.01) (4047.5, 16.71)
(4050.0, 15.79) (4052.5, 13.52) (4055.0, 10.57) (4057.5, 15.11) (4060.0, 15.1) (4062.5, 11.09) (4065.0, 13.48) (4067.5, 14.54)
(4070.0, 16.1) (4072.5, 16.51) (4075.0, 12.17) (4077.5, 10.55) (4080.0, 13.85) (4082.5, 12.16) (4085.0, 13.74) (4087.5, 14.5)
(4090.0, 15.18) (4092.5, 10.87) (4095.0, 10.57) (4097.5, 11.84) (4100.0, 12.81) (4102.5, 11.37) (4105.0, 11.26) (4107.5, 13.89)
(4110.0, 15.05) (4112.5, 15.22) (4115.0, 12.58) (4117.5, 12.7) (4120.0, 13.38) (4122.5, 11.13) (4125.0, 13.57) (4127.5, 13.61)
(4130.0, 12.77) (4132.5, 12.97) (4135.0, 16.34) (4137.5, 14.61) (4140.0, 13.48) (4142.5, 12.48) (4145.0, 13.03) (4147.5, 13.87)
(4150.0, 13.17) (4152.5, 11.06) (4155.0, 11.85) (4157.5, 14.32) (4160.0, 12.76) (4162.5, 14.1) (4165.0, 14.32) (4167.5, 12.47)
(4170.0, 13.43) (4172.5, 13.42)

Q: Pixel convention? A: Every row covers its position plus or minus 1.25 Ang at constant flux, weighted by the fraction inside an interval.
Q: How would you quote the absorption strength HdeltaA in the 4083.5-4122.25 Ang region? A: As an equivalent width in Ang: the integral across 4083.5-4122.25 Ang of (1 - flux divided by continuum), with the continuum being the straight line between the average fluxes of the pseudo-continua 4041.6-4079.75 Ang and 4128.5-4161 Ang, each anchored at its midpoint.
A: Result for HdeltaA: 1.8 Ang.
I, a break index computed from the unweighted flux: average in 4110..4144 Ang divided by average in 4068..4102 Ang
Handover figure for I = 1.0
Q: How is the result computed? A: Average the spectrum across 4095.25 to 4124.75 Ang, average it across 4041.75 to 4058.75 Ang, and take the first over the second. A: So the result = 0.91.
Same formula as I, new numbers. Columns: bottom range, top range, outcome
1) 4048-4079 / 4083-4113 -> 0.94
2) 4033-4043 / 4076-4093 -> 0.91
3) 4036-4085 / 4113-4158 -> 0.94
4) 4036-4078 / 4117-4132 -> 0.90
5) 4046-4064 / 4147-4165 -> 0.94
